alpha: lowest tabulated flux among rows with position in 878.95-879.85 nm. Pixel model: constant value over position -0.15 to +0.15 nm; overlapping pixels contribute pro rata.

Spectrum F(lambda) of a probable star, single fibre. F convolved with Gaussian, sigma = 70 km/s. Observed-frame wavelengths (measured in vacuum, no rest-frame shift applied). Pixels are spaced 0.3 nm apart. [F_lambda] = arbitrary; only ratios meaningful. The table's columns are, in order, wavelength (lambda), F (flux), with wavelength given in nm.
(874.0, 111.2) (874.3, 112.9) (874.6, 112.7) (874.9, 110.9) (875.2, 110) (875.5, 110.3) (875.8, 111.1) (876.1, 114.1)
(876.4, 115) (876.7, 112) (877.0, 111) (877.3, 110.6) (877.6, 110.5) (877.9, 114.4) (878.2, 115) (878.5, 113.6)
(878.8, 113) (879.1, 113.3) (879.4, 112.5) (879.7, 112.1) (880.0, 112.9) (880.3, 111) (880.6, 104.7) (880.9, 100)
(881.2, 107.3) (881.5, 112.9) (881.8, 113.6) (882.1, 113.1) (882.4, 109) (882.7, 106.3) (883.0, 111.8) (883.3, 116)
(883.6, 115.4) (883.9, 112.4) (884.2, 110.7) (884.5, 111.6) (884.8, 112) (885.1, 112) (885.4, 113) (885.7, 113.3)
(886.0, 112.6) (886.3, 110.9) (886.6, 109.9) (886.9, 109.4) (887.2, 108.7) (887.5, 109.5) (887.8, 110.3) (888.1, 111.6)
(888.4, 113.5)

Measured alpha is 112.1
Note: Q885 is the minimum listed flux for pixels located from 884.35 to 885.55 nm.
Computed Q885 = 111.6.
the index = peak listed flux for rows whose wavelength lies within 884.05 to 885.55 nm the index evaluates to 113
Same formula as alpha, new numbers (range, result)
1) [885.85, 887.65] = 108.7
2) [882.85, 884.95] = 110.7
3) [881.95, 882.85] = 106.3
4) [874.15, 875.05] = 110.9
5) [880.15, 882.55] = 100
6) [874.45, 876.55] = 110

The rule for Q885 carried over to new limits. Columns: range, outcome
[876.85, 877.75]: 110.5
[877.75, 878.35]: 114.4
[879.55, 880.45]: 111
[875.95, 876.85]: 112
